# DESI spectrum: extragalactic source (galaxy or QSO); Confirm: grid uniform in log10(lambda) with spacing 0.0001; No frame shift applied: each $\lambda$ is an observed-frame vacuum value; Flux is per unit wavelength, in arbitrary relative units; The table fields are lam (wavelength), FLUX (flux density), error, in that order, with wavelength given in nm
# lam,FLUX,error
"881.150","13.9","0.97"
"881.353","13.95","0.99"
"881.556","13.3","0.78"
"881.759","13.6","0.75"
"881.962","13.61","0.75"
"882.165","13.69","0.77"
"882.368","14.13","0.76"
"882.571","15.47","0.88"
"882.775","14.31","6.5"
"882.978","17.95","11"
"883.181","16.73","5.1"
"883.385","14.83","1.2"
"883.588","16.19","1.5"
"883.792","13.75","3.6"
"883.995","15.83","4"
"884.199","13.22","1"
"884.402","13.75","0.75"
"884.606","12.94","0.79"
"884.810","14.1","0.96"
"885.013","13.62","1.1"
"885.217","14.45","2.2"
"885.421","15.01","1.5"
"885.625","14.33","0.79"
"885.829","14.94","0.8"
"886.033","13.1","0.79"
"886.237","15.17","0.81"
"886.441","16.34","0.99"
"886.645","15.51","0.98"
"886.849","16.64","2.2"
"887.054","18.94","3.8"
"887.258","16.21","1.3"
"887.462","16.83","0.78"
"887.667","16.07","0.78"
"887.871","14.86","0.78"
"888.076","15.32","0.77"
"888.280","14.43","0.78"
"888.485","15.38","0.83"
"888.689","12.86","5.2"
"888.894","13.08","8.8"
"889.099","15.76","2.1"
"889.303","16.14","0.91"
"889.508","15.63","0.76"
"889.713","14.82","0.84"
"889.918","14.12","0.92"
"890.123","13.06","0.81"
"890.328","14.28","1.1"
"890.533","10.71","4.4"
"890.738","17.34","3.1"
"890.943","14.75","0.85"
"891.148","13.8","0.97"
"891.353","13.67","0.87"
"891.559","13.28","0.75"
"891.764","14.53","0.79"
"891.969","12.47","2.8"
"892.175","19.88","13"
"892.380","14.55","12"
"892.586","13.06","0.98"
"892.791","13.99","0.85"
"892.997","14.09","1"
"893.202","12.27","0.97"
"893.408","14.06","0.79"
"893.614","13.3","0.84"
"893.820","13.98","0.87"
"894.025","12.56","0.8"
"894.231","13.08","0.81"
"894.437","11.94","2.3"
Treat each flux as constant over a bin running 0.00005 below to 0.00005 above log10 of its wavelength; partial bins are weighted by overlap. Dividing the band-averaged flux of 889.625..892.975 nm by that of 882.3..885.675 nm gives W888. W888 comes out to 1.0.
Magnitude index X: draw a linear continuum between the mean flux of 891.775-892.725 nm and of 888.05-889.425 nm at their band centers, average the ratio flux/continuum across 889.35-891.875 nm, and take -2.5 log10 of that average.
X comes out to 0.05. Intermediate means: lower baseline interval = 14.7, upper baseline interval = 14.9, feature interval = 14.2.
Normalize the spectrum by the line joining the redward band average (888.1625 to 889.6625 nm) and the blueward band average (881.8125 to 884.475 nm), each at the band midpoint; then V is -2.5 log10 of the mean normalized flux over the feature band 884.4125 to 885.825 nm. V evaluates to 0.05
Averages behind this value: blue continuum 14.9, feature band 14.1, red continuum 14.8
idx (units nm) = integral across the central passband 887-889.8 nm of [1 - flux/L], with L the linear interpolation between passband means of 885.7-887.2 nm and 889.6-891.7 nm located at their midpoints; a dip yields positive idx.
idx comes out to -0.08 nm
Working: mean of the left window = 15.8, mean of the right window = 14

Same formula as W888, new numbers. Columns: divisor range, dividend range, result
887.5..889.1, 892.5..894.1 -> 0.91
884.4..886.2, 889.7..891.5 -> 0.99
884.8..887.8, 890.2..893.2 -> 0.92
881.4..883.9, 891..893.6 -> 0.96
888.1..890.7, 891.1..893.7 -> 0.98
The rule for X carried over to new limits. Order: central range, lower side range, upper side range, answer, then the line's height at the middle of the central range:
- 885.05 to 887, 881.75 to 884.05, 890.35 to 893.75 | -0.03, 14.7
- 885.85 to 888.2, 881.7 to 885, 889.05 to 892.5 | -0.09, 14.6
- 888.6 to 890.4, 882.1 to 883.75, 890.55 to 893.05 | 0.02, 14.7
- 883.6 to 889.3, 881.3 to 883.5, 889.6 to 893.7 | -0.04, 14.4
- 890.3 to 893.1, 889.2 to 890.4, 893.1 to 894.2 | -0.03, 14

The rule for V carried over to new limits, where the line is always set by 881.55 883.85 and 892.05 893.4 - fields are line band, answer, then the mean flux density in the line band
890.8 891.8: 0.04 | 14.1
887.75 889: 0.03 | 14.4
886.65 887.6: -0.15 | 16.9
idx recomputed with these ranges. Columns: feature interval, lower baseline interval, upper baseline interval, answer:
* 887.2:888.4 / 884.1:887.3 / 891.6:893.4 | -0.07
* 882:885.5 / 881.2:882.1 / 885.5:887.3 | -0.04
